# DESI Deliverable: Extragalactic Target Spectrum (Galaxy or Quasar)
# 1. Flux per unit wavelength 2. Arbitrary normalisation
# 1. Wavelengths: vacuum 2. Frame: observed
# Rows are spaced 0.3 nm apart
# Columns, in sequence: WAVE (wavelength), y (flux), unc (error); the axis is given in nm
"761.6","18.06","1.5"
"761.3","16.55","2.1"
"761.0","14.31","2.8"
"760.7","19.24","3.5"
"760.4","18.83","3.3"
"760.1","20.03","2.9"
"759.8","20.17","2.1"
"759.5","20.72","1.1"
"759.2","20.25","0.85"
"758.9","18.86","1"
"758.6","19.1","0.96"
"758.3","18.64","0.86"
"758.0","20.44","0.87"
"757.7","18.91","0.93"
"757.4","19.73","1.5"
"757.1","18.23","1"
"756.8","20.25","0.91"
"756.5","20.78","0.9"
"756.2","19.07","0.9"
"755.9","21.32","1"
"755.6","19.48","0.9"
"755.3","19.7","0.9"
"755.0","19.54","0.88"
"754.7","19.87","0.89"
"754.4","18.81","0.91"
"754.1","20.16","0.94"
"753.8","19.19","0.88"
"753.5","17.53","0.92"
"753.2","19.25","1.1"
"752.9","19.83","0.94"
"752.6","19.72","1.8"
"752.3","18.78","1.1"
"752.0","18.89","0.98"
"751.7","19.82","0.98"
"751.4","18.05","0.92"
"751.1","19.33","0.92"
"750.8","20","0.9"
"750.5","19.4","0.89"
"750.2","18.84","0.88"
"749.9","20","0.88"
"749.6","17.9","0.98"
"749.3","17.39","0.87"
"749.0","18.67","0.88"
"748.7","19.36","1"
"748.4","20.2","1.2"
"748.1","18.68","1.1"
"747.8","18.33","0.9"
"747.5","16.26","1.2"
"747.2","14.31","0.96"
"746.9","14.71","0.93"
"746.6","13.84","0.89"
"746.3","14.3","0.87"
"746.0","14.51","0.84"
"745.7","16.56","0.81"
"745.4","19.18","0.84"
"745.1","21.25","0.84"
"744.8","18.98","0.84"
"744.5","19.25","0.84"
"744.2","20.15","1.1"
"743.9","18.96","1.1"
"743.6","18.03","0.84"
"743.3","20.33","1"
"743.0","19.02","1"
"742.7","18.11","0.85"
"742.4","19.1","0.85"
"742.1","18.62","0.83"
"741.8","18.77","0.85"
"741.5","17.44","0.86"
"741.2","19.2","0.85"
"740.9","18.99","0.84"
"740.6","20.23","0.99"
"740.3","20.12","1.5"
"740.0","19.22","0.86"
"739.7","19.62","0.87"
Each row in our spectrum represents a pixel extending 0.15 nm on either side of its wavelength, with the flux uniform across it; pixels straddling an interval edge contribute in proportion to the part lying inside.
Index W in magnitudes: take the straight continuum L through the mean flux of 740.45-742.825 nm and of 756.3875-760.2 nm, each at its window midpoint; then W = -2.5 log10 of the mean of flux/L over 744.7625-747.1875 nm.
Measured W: 0.16 mag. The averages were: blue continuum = 18.8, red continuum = 19.7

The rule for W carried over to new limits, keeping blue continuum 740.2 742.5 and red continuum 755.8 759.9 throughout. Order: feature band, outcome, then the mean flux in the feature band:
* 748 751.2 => 0.02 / 19.1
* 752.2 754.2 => 0.02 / 19.2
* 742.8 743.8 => 0.00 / 19.1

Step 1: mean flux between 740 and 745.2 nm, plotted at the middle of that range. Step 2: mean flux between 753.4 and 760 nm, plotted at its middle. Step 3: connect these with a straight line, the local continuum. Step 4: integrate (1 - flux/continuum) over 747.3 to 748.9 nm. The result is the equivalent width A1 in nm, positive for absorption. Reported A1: 0.08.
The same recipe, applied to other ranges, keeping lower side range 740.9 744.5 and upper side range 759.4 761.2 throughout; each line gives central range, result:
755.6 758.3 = -0.138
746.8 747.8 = 0.173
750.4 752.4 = -0.037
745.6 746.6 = 0.213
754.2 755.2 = -0.034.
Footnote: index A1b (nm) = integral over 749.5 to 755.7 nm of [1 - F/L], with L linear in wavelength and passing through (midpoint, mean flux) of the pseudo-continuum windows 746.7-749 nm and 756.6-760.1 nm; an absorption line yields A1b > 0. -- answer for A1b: -0.29 nm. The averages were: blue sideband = 17.4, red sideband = 19.6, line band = 19.3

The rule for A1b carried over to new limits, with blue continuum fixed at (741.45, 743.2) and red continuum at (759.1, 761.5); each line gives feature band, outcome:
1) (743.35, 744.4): -0.03 nm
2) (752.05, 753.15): -0.04 nm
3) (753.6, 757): -0.20 nm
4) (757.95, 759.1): -0.03 nm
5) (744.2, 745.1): -0.05 nm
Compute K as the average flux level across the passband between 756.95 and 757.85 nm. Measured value 19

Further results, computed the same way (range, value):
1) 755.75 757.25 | 19.9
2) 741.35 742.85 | 18.4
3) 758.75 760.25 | 20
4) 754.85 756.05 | 20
